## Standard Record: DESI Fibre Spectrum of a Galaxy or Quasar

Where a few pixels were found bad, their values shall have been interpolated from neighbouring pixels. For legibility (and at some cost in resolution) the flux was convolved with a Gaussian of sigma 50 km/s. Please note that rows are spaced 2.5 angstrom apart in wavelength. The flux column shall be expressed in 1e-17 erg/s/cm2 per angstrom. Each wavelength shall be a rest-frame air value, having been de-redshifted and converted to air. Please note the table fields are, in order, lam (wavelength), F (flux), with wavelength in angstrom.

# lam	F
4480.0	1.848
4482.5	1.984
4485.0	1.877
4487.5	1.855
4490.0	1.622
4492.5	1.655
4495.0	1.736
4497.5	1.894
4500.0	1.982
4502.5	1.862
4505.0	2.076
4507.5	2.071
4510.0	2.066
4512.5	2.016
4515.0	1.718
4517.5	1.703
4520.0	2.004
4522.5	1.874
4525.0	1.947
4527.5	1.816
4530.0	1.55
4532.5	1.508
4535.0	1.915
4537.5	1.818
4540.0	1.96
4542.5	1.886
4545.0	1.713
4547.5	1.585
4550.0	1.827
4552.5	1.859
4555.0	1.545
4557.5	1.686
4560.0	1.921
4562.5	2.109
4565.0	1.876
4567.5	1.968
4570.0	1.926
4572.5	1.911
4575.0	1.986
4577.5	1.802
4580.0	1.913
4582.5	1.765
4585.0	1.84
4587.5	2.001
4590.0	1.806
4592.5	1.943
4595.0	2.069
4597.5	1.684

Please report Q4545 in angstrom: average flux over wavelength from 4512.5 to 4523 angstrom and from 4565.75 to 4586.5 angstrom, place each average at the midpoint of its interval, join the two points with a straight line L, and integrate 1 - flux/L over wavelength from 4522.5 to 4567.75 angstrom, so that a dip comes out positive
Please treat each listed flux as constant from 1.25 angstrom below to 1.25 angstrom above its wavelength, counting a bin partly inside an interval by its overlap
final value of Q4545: 1.51 angstrom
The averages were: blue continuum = 1.84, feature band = 1.8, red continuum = 1.89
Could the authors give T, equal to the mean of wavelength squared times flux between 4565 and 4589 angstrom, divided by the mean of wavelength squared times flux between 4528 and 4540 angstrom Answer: 1.1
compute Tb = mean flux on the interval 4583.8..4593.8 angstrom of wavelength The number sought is 1.9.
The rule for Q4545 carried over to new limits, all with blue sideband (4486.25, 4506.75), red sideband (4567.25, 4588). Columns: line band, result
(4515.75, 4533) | 0.7 angstrom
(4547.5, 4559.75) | 1.0 angstrom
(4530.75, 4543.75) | 0.4 angstrom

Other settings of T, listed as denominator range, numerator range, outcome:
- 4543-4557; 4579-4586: 1.09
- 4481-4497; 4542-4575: 1.06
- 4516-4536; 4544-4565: 1.01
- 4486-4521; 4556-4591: 1.04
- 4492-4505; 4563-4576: 1.08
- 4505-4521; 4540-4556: 0.92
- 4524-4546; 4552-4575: 1.06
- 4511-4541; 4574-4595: 1.07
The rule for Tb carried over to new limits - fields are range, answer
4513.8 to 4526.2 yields 1.85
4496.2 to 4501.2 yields 1.94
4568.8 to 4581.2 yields 1.91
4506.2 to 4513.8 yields 2.05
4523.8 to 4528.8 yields 1.88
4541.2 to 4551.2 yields 1.75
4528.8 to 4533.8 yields 1.53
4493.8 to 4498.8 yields 1.82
